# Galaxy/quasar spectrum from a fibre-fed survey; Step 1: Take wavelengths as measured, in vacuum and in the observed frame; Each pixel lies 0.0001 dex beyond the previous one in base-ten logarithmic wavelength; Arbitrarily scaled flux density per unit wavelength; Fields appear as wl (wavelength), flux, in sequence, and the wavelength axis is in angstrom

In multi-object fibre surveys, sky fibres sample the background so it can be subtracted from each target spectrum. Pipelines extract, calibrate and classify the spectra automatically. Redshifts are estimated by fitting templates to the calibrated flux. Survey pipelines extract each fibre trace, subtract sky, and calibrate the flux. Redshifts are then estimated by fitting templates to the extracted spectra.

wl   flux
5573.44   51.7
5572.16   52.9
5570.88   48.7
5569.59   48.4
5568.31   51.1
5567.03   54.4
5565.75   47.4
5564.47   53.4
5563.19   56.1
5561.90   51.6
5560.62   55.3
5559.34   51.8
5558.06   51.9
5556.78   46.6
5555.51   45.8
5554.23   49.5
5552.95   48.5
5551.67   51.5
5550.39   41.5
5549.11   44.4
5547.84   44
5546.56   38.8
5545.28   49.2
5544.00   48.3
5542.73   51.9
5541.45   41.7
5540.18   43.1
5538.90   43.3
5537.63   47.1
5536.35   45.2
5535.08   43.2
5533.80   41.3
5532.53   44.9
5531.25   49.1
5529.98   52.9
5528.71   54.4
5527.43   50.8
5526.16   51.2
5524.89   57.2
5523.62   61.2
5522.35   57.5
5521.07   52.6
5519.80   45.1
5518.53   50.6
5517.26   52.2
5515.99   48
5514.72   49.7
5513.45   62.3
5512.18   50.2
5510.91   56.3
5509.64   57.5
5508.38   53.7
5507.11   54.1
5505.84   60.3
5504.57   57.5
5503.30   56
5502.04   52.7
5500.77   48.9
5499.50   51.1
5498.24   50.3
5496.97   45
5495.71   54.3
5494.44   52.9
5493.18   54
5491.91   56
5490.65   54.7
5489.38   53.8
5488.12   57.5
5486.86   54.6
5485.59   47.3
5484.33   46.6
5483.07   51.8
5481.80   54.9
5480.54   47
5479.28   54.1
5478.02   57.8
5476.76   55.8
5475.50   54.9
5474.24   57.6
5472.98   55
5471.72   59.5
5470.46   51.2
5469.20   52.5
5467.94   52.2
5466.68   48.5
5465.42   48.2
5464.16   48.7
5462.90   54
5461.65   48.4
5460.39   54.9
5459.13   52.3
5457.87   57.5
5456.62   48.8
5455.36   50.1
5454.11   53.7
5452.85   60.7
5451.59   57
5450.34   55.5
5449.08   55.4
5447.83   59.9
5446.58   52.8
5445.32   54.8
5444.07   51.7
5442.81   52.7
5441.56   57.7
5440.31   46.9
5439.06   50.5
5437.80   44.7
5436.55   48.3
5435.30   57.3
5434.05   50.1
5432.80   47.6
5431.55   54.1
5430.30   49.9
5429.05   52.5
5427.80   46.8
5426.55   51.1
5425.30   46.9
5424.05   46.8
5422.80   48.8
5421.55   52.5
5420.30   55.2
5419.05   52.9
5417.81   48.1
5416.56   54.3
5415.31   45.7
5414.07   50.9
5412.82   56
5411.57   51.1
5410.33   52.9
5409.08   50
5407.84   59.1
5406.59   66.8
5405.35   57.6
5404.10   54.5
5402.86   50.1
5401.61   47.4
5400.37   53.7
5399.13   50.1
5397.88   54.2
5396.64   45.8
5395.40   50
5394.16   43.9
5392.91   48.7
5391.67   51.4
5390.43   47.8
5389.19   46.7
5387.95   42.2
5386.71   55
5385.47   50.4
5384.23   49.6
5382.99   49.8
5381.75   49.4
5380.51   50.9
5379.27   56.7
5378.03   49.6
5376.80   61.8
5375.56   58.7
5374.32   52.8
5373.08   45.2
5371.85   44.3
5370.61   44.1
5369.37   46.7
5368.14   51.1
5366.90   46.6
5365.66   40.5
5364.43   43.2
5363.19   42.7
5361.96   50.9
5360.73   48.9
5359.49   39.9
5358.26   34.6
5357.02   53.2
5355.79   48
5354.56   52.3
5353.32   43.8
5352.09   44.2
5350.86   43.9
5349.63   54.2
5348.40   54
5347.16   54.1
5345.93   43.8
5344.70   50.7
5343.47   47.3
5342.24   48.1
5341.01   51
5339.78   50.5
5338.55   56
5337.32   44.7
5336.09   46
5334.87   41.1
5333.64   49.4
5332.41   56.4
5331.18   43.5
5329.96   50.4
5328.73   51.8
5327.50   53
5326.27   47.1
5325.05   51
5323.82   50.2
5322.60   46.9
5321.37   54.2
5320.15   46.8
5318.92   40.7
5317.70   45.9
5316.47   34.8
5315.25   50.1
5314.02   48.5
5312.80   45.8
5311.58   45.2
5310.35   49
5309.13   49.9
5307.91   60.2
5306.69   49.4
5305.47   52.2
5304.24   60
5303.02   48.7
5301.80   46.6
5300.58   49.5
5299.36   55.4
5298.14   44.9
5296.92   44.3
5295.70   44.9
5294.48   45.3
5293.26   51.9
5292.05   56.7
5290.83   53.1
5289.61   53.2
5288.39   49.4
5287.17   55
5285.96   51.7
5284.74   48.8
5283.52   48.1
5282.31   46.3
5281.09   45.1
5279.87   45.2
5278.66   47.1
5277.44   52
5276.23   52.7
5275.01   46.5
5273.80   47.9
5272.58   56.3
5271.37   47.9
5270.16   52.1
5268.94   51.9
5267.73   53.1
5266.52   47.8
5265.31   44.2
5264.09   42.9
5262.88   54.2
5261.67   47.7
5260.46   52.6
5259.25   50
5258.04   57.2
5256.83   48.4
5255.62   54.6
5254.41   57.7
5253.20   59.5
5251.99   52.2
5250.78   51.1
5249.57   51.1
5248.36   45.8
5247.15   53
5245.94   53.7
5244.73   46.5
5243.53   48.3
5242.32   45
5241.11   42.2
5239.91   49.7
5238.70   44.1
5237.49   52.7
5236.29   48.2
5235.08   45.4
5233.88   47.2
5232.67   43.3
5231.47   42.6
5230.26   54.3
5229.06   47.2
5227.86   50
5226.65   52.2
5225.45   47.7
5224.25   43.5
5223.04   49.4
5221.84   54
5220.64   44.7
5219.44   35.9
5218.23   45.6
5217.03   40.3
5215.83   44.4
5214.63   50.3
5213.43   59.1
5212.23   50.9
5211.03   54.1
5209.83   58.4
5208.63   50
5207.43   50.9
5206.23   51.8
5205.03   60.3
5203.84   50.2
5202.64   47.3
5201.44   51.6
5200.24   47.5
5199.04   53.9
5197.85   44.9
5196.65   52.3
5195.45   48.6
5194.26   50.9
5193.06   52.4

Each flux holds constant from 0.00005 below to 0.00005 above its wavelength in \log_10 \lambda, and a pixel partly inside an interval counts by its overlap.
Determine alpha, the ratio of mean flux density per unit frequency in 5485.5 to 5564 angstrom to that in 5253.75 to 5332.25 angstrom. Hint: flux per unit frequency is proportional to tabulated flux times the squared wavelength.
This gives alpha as 1.1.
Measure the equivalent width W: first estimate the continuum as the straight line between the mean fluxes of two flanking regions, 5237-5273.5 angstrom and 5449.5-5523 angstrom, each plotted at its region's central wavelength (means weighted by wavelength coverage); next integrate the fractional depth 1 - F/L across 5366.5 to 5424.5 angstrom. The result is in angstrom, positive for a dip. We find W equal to 1.2 angstrom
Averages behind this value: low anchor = 50.4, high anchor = 53.2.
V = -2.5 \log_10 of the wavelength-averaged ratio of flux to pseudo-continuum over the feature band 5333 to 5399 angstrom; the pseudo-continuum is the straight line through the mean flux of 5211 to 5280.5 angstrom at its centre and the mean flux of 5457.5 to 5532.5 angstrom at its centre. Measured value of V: 0.06 mag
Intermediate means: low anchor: 49.2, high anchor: 53.1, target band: 48.5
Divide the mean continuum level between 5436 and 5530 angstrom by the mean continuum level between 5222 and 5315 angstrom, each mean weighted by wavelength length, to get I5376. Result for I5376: 1.1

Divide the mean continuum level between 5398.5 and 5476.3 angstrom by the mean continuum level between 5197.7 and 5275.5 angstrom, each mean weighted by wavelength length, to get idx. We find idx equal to 1.06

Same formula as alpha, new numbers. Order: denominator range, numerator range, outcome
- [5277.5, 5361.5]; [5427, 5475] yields 1.13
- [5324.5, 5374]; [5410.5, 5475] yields 1.13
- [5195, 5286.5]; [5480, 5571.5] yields 1.14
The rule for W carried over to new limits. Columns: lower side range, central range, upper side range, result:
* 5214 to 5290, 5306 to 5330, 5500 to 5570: 0.4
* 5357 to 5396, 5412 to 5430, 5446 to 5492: 0.1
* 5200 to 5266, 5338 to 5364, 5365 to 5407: 1.0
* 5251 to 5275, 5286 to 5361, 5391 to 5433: 3.6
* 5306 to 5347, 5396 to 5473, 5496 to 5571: -4.4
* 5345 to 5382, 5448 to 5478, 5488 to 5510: -0.8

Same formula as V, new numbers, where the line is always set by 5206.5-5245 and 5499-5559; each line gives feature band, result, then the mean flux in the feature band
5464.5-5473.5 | -0.054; 52.3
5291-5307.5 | -0.035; 50.2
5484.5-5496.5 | -0.077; 53.5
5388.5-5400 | 0.009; 48.8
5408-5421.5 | -0.057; 52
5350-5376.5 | 0.052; 46.7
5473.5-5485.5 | -0.071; 53.2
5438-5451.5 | -0.086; 53.6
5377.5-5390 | -0.018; 50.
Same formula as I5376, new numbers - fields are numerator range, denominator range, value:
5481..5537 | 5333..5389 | 1.08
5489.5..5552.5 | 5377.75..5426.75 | 0.99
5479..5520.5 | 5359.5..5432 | 1.05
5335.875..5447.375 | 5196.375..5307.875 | 1.01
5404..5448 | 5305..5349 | 1.07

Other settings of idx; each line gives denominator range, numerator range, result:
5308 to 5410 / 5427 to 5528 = 1.08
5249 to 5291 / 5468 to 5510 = 1.06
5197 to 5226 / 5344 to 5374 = 0.95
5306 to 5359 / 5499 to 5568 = 1.04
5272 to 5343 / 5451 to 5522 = 1.08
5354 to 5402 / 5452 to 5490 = 1.09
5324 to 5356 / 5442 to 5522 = 1.08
